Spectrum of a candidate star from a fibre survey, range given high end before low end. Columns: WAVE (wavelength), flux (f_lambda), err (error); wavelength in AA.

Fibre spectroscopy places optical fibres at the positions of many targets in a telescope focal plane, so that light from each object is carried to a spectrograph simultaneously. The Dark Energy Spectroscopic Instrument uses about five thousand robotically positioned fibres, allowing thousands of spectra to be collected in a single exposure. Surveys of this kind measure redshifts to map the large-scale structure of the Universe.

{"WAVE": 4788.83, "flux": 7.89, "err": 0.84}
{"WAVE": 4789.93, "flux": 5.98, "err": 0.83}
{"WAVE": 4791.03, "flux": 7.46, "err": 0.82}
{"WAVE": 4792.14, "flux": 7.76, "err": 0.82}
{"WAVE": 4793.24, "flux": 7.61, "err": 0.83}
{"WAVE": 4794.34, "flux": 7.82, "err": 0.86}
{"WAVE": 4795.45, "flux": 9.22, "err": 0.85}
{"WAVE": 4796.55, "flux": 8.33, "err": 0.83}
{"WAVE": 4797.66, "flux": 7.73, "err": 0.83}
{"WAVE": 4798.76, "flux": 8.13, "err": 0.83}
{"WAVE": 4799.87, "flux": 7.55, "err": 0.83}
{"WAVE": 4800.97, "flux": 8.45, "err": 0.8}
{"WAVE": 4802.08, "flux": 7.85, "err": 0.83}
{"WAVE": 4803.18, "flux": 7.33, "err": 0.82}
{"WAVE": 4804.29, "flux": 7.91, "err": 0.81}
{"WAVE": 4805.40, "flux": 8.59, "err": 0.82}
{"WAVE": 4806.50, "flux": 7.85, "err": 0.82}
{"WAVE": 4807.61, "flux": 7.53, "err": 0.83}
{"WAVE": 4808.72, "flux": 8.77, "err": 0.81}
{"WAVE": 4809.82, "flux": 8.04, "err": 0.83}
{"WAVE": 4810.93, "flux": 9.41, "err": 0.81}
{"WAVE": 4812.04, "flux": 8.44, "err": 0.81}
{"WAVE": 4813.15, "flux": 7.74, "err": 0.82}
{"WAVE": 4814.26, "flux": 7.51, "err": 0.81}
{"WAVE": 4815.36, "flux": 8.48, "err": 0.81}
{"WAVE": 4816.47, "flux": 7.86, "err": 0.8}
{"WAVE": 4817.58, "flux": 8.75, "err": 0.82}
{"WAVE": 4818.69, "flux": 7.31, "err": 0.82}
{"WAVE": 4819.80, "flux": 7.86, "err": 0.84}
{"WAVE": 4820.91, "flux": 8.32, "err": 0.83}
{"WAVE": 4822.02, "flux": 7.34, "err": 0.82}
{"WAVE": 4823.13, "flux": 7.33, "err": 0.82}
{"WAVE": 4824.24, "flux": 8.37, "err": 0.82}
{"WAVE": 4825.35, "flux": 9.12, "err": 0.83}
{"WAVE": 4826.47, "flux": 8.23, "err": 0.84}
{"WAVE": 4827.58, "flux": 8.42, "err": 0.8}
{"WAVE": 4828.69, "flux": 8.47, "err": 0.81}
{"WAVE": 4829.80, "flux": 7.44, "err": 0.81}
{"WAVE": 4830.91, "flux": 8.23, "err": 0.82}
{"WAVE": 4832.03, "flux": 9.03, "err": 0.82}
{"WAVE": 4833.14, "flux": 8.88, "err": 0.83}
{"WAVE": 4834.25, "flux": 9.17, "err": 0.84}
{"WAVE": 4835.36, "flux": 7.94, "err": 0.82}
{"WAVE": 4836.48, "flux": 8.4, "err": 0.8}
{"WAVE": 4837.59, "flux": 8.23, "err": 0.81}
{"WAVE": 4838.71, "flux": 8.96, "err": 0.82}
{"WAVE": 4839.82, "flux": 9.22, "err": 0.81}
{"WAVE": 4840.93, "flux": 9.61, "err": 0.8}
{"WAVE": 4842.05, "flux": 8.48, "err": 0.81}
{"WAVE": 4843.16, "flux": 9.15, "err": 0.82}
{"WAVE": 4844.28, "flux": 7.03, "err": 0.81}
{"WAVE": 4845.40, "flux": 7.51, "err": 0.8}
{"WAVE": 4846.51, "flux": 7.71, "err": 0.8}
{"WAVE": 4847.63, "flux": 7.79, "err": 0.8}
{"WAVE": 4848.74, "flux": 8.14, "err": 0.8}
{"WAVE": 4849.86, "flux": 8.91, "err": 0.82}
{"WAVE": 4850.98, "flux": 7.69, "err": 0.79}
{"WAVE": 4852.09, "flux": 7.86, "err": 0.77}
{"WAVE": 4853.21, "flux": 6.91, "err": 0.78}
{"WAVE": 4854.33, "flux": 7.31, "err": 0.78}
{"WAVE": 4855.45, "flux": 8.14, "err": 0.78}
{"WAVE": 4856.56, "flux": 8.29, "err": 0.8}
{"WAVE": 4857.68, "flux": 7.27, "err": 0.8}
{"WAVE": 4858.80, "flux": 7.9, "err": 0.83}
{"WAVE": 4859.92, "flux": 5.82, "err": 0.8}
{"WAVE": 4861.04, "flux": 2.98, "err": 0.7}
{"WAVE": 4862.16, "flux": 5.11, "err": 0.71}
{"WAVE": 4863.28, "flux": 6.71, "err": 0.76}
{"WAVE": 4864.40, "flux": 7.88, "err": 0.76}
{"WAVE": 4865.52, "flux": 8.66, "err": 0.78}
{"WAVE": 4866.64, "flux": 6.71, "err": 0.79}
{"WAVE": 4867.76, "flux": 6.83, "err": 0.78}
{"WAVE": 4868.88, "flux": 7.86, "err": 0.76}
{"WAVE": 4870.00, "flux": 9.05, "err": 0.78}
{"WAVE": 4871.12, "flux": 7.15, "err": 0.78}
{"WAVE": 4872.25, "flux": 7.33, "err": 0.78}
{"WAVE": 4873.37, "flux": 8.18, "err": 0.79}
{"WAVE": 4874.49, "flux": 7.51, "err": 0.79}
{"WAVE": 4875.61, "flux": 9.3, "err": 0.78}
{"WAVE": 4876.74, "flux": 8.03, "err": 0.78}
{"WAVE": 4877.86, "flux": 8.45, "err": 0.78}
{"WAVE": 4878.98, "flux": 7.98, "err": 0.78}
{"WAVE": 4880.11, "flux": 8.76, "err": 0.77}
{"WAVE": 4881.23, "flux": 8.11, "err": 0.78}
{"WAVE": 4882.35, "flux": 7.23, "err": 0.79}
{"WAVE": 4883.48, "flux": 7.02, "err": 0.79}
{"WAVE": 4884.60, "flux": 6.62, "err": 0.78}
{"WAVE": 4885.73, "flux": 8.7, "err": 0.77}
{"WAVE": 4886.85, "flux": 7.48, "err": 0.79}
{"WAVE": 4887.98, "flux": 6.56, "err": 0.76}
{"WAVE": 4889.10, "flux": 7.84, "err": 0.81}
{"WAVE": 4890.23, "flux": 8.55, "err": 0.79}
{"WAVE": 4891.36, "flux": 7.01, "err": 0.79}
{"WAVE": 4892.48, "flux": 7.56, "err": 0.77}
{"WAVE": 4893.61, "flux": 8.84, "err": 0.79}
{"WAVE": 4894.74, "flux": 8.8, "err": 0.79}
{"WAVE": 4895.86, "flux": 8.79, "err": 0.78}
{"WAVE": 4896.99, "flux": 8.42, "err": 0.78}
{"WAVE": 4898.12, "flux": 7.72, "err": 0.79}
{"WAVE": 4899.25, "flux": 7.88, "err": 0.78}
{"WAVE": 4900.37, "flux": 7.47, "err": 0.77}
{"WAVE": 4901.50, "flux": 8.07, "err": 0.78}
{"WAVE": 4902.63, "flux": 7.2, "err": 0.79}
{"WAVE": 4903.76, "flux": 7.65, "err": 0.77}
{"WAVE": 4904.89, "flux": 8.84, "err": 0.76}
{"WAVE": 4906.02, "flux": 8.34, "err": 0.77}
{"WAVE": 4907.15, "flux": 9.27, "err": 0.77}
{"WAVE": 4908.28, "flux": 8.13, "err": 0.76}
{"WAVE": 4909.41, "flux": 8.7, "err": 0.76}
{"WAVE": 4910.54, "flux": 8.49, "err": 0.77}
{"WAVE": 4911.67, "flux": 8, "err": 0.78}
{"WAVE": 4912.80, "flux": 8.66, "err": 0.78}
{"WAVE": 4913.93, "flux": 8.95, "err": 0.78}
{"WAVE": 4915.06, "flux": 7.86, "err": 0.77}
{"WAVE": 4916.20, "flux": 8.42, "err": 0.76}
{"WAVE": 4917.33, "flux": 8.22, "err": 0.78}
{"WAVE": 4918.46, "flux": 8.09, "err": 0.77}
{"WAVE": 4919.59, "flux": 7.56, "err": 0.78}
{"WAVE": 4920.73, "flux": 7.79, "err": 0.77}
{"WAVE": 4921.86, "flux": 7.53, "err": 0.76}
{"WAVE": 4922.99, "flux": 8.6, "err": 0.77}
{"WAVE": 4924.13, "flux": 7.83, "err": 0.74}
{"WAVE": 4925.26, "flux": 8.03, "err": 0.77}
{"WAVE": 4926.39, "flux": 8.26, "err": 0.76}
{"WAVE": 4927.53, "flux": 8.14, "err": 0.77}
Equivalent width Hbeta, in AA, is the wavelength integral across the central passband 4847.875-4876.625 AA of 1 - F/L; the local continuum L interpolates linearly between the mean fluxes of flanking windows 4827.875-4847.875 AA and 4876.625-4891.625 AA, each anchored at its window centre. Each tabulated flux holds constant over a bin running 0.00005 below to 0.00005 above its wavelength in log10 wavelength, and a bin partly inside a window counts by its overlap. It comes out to 2.22 AA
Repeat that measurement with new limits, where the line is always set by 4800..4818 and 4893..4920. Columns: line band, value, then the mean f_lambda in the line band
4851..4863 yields 2.1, 6.8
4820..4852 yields -0.5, 8.31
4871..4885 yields 0.6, 7.85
